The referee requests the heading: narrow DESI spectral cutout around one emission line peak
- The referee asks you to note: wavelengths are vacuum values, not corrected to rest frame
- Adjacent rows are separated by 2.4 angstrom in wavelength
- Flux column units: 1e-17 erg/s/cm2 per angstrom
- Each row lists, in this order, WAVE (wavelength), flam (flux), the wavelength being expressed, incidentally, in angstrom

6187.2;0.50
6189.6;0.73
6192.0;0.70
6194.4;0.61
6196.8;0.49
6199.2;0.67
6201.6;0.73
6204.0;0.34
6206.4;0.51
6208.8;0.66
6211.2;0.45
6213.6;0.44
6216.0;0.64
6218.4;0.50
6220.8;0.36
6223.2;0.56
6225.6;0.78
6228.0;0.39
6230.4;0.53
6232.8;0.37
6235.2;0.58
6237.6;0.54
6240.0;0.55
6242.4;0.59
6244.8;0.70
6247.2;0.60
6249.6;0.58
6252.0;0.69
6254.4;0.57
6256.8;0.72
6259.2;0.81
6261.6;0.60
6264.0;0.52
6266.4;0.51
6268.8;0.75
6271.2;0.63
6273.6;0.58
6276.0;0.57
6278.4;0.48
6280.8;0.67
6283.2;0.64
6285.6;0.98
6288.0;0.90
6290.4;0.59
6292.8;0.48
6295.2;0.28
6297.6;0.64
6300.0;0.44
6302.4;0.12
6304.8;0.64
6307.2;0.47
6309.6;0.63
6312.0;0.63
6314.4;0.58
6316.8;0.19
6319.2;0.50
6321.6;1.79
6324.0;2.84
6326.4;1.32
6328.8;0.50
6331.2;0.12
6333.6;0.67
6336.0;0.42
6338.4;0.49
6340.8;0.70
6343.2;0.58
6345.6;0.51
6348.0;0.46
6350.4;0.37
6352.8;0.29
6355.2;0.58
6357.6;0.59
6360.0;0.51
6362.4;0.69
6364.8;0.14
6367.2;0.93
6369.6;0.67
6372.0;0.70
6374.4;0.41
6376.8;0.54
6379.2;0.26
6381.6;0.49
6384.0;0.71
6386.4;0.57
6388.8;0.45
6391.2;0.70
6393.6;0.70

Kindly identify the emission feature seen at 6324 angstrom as H-beta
